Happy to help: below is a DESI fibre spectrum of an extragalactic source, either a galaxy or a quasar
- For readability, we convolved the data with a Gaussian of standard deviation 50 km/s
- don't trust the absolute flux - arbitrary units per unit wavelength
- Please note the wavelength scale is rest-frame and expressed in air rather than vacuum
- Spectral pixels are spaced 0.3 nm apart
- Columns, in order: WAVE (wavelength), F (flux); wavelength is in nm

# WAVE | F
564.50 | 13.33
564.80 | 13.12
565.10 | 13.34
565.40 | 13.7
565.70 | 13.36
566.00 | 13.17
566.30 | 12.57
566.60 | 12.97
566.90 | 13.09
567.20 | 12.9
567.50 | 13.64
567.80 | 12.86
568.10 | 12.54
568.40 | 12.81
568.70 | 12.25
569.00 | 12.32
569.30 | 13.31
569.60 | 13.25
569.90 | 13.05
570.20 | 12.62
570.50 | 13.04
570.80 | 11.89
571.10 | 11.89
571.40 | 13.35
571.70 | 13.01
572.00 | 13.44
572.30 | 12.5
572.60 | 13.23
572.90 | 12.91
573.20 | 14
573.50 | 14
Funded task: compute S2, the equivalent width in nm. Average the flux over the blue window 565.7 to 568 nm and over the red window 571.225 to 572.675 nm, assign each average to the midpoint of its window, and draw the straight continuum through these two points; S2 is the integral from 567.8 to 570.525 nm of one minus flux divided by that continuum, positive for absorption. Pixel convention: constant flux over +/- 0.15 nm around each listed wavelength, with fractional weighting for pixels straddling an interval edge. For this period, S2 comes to 0.06 nm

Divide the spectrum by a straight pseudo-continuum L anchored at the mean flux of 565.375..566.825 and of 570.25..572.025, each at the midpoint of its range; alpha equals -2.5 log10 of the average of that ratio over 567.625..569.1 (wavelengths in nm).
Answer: 0.03 mag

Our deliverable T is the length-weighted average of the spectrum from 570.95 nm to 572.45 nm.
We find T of 12.8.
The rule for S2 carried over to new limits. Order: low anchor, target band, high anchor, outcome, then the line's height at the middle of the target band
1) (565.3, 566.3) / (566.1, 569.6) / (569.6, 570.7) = 0.06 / 13.1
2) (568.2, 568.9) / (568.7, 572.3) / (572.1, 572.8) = -0.02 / 12.7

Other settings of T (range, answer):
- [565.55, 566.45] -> 13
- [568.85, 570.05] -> 13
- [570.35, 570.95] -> 12.5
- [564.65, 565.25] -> 13.2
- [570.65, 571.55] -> 12.4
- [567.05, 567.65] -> 13.3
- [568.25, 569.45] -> 12.7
